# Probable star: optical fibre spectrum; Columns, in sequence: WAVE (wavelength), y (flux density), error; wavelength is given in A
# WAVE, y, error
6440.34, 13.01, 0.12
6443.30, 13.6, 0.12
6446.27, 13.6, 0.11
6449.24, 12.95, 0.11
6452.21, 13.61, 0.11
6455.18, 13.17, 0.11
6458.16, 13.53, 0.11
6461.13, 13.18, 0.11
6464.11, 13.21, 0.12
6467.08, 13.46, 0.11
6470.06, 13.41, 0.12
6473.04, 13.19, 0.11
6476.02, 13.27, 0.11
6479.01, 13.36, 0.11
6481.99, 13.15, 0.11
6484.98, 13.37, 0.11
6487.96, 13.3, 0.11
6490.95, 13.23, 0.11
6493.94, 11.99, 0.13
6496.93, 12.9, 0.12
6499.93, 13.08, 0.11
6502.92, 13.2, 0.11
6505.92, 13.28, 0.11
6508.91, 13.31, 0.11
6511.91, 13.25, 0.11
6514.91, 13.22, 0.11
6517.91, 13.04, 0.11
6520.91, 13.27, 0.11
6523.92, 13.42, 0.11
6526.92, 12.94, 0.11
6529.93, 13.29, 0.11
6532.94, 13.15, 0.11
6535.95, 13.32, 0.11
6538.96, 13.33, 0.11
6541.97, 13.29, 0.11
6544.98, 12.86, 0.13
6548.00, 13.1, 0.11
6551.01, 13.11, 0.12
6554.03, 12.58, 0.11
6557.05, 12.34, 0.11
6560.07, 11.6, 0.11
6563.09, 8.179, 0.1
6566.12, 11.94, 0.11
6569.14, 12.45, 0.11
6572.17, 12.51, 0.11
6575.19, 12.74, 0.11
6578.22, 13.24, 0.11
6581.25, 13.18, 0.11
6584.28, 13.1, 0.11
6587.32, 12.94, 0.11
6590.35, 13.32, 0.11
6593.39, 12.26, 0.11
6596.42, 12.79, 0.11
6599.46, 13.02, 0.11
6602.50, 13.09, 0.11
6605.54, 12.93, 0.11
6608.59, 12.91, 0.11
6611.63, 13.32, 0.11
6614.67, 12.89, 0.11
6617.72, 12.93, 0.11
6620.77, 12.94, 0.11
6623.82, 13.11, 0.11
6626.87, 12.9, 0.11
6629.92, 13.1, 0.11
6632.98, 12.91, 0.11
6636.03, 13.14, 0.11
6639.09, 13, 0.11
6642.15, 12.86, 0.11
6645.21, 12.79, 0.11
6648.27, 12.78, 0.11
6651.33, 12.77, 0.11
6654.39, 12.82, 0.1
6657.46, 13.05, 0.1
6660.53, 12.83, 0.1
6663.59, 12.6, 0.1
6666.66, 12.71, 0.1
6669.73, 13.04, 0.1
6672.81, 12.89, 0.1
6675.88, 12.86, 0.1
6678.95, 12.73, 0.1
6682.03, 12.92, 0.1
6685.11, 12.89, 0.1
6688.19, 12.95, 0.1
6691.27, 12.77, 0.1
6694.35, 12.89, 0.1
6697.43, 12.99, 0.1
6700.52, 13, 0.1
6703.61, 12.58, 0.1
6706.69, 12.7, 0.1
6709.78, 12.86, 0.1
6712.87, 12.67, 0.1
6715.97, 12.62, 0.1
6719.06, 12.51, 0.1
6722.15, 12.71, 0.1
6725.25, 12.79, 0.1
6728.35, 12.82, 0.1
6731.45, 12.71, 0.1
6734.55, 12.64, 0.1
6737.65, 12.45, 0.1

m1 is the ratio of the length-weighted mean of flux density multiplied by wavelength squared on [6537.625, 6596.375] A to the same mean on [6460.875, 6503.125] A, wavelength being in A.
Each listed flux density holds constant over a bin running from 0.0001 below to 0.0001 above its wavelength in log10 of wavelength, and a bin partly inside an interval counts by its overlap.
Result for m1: 1.0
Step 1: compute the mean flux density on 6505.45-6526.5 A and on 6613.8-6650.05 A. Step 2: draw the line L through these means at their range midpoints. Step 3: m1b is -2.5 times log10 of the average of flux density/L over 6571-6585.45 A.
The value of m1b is 0.01 mag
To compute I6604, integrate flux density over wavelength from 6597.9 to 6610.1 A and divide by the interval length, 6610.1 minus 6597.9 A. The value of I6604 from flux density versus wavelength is 13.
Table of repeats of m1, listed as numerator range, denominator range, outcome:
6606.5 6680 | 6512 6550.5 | 1.01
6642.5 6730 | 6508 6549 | 1.02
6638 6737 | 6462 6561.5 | 1.03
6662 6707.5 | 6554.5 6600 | 1.07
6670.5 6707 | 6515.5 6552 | 1.02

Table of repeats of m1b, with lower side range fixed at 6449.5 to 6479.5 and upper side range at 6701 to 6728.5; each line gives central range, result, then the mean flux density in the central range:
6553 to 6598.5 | 0.06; 12.4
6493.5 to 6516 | 0.01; 13.1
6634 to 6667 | 0.00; 12.9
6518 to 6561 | 0.01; 13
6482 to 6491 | 0.00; 13.3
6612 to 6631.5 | -0.01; 13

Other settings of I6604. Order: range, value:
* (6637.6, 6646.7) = 12.9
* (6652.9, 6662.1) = 12.9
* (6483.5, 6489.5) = 13.3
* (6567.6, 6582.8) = 12.8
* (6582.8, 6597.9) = 12.9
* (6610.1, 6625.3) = 13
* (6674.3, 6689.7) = 12.9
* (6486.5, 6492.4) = 13.3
